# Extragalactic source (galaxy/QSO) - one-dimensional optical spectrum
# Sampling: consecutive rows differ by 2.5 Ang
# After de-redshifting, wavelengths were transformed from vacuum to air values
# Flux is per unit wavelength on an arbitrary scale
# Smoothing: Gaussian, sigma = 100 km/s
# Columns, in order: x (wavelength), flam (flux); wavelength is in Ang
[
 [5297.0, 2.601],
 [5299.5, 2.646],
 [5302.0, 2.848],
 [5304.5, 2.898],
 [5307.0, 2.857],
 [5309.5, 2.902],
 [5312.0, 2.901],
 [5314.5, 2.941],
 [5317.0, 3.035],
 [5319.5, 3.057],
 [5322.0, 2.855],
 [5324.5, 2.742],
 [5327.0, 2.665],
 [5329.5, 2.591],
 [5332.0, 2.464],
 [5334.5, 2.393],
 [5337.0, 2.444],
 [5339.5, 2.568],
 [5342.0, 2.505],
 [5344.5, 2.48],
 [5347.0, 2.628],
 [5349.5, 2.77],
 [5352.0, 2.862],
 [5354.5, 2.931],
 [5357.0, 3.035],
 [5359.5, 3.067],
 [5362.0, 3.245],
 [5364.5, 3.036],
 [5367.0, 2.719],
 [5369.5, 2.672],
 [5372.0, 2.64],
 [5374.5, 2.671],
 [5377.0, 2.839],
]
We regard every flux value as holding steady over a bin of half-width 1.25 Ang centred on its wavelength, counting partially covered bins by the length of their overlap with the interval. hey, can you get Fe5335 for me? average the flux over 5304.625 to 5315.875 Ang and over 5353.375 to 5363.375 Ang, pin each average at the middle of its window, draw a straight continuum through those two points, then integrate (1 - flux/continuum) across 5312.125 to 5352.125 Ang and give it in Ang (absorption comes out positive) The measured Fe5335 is 3.9 Ang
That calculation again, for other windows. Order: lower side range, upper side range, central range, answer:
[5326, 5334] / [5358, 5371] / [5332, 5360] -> 0.6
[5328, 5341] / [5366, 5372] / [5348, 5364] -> -2.3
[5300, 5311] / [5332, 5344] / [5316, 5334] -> -0.8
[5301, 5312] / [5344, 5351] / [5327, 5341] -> 1.1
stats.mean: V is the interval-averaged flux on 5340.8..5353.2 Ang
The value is 2.65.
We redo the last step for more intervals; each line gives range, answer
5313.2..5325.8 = 2.92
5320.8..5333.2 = 2.66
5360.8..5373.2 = 2.86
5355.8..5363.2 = 3.12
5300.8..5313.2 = 2.88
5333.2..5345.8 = 2.48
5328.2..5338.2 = 2.47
